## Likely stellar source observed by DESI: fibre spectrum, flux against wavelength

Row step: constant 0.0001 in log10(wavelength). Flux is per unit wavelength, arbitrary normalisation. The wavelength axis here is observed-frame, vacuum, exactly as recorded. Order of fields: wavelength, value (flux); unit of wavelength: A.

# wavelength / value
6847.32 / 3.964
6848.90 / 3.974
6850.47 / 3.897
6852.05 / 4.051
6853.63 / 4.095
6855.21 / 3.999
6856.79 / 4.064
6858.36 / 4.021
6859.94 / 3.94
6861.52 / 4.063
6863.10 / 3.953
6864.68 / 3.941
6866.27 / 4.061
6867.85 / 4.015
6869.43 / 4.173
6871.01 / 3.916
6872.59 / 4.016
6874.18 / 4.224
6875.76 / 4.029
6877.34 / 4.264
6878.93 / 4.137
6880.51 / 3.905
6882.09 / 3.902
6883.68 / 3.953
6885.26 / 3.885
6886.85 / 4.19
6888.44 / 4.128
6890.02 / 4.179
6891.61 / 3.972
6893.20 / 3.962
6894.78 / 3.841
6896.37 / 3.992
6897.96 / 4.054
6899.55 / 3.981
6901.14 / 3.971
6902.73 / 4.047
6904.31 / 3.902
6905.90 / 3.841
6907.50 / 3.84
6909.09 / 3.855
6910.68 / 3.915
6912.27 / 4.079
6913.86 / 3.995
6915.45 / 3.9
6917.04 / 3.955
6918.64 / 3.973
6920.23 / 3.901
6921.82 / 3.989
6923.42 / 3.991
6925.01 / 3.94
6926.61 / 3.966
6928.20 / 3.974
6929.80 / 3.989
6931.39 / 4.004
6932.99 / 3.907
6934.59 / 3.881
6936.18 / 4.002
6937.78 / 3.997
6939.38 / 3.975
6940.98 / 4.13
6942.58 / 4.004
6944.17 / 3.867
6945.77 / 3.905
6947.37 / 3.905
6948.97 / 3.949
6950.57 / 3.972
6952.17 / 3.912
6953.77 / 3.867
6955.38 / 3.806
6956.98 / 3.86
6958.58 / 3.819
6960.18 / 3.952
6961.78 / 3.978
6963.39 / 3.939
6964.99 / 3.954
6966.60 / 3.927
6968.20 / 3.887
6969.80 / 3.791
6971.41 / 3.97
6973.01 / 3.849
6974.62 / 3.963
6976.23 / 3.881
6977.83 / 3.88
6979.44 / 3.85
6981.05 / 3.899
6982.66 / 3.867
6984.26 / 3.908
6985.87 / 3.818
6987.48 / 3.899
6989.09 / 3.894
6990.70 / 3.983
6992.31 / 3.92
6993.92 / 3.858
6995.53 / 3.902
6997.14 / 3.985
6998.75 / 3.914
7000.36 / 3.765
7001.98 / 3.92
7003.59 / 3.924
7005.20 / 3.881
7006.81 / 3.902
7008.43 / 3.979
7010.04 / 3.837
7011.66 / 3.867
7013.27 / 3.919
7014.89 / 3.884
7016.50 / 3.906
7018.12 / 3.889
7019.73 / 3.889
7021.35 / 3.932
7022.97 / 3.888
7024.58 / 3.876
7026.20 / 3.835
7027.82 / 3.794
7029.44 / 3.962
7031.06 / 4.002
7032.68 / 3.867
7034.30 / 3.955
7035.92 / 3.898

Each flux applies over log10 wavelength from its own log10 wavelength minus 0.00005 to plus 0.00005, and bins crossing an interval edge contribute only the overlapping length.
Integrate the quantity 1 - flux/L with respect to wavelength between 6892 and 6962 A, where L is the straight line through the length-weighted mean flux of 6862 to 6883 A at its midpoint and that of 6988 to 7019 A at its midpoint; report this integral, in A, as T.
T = 0.7 A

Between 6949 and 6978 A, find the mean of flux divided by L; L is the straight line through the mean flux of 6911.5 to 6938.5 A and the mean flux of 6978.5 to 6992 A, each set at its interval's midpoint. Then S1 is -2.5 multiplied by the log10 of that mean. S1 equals 0.00 mag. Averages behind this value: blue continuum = 3.97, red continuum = 3.89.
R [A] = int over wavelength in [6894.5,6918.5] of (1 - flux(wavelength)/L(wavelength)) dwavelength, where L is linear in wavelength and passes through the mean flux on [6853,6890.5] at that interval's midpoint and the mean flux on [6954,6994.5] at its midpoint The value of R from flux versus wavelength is 0.3 A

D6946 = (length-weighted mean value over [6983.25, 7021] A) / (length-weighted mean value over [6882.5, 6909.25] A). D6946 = 0.98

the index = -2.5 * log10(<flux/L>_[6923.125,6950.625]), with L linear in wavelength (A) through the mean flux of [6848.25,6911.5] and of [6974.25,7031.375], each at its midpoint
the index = -0.003 mag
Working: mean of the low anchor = 4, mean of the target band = 3.96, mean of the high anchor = 3.89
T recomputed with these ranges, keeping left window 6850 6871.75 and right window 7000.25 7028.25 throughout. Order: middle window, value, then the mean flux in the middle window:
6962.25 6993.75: 0.14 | 3.9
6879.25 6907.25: 0.04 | 3.98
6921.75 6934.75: -0.01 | 3.96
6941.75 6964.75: 0.15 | 3.91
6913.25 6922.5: 0.04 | 3.95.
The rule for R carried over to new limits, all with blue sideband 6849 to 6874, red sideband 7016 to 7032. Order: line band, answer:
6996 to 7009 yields 0.01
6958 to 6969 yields 0.05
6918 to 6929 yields 0.03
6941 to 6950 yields 0.02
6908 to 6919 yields 0.08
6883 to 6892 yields -0.13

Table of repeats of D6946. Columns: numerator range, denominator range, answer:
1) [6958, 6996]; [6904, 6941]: 0.99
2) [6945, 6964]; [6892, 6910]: 0.99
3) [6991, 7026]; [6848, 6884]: 0.97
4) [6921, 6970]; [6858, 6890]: 0.98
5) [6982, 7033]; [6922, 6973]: 0.99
